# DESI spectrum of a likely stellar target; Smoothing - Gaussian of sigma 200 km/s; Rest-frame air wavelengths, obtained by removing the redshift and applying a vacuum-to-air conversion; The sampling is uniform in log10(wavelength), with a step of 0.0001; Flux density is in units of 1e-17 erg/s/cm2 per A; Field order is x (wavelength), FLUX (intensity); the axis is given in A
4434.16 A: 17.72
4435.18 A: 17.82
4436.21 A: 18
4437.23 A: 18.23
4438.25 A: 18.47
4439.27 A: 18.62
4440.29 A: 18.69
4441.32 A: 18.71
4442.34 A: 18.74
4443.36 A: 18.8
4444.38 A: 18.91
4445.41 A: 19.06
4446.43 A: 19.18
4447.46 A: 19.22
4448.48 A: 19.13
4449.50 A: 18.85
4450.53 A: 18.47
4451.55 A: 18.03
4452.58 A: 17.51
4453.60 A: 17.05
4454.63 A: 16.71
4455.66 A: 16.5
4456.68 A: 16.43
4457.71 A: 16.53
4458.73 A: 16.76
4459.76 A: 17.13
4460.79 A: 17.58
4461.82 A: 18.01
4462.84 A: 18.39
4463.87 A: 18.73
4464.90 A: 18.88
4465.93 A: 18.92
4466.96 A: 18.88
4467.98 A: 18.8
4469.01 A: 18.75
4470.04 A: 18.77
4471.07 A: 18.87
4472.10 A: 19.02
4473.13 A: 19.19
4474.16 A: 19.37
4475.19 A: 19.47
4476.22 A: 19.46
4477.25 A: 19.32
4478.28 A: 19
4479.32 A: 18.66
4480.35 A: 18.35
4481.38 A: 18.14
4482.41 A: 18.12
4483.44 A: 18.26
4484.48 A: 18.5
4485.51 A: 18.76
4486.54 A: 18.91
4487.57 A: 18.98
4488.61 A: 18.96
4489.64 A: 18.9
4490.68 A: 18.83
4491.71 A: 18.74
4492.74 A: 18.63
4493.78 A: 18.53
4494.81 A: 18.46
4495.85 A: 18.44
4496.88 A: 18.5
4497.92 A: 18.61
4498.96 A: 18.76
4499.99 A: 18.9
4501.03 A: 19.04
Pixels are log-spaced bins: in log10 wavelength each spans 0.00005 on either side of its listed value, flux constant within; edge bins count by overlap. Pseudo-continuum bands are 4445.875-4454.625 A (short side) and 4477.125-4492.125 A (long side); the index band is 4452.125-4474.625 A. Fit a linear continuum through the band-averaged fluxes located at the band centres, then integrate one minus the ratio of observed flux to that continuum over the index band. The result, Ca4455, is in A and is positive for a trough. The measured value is 0.5 A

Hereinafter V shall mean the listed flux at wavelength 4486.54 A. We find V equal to 18.91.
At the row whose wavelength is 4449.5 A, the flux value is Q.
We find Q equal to 18.85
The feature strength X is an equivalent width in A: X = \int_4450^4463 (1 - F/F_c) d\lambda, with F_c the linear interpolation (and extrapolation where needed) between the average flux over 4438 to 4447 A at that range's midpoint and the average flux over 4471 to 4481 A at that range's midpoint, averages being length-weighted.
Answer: 1.1 A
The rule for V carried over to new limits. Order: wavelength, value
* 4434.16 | 17.72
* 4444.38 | 18.91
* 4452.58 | 17.51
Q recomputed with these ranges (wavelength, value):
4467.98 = 18.8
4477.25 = 19.32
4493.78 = 18.53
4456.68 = 16.43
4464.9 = 18.88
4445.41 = 19.06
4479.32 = 18.66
